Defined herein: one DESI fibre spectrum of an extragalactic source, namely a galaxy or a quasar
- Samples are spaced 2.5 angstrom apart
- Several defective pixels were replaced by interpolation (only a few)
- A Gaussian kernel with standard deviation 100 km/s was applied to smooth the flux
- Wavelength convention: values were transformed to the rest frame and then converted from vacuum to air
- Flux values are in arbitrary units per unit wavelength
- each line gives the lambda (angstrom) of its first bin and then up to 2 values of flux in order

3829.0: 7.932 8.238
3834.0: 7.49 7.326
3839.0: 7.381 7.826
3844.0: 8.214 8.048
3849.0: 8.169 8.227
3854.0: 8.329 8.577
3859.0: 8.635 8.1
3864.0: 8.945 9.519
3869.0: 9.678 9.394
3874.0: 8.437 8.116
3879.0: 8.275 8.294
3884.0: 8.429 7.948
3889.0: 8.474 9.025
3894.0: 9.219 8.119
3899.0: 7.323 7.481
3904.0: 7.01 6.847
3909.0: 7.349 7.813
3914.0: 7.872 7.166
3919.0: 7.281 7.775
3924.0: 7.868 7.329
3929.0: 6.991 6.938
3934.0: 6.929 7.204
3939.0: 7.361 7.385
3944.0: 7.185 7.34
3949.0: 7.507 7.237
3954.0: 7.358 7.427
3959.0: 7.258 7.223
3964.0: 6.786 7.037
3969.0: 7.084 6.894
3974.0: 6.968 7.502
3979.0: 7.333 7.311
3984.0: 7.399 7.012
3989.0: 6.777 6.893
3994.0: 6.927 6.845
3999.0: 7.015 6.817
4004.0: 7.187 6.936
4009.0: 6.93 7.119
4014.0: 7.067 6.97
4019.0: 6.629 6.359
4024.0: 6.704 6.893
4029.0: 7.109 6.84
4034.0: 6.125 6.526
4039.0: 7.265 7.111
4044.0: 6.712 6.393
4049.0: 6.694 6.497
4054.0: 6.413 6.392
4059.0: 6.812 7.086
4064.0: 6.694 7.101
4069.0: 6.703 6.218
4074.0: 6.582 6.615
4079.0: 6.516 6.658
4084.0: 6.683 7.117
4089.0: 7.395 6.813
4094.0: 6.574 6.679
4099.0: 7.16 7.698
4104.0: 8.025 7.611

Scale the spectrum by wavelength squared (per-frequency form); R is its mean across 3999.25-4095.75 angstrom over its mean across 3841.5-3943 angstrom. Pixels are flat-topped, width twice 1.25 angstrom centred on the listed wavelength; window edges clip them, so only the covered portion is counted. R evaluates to 0.9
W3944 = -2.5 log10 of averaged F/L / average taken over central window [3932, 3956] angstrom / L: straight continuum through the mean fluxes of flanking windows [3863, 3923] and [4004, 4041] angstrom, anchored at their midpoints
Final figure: 0.053 mag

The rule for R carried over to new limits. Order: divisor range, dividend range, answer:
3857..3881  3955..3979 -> 0.86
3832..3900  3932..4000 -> 0.90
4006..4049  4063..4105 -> 1.04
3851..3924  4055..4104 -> 0.92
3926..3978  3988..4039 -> 0.98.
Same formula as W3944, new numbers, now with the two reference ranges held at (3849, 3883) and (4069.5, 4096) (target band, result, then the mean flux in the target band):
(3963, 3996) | 0.08 mag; 7.07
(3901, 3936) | 0.12 mag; 7.33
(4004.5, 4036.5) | 0.07 mag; 6.8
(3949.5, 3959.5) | 0.07 mag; 7.34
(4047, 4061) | 0.06 mag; 6.58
